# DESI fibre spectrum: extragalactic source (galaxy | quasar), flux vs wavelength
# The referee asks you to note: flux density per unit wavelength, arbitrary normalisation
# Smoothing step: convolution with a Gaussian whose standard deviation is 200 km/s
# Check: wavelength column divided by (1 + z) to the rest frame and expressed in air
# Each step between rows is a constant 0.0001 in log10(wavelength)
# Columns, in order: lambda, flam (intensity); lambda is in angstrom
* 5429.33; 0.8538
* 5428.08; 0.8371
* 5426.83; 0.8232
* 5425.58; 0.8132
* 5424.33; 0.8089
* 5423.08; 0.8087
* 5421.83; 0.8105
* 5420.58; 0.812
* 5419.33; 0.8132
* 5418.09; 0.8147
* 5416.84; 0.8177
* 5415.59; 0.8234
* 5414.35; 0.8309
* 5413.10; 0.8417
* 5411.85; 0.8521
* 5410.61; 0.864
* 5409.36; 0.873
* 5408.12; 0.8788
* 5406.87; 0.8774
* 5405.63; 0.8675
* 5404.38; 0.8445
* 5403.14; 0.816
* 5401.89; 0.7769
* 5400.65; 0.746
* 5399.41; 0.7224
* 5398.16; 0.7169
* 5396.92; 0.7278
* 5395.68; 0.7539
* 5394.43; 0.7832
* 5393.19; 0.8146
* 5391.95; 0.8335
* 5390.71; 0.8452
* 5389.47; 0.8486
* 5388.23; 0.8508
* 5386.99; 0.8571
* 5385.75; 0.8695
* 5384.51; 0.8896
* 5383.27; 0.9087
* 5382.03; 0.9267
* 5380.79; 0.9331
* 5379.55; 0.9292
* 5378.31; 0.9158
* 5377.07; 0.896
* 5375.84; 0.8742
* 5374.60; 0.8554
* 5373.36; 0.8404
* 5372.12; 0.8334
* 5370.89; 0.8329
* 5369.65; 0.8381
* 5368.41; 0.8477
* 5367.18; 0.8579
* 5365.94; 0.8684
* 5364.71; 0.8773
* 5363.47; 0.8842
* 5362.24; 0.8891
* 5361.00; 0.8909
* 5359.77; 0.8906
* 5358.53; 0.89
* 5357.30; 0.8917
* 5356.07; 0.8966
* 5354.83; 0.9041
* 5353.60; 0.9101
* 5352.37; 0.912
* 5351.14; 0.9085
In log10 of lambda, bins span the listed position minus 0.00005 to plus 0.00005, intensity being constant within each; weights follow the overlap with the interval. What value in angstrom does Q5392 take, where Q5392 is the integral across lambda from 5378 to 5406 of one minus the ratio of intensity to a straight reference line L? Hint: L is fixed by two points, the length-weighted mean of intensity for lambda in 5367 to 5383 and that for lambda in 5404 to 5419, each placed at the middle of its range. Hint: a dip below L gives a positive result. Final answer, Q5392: 1.0 angstrom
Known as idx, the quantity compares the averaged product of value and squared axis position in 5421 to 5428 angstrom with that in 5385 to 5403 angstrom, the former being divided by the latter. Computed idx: 1.03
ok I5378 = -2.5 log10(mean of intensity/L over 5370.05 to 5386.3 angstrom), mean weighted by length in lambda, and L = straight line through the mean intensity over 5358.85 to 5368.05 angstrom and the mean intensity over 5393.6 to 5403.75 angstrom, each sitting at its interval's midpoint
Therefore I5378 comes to -0.07 mag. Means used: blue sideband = 0.879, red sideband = 0.756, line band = 0.884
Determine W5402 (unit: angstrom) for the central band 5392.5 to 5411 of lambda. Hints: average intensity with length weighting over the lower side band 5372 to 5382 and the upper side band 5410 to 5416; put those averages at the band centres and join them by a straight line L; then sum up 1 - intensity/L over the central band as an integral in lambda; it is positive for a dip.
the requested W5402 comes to 1.2 angstrom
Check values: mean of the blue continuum 0.889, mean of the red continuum 0.844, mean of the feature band 0.803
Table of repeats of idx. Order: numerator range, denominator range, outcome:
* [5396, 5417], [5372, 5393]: 0.94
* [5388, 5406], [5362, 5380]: 0.92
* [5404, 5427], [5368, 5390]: 0.97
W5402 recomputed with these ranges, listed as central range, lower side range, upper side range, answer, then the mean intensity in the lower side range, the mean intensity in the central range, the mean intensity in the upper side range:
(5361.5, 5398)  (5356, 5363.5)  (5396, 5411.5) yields -0.1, 0.891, 0.856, 0.809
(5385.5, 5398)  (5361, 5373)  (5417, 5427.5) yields 0.4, 0.86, 0.813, 0.813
